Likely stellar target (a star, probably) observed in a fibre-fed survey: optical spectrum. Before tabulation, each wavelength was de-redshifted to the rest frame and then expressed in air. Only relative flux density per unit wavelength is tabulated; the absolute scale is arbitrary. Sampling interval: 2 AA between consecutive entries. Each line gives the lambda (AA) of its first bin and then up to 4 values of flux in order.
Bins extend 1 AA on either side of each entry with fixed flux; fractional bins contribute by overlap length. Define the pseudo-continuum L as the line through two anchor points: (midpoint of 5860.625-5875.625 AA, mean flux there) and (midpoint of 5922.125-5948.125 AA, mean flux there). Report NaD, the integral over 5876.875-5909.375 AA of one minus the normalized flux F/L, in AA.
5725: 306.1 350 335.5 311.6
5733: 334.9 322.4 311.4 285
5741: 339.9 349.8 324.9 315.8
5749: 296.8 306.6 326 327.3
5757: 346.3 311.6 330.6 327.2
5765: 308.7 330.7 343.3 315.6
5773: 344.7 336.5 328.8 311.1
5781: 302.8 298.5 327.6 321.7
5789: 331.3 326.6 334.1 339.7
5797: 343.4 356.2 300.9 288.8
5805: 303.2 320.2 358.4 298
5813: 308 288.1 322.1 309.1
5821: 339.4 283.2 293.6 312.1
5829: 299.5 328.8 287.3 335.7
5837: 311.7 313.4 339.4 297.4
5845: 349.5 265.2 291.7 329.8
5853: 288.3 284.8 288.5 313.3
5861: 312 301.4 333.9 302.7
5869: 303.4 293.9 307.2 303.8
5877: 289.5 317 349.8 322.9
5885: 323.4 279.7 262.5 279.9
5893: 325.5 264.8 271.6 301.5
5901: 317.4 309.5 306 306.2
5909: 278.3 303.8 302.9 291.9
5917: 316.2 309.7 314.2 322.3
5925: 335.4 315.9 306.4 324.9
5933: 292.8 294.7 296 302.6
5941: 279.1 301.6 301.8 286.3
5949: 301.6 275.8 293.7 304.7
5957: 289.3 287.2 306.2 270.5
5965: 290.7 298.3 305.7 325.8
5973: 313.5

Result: 0.5 AA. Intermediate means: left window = 307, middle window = 301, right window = 305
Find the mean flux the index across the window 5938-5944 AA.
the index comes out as 294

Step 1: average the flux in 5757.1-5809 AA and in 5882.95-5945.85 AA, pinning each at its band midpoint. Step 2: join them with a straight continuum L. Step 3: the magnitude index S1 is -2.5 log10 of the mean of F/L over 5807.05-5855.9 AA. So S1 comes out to 0.02 mag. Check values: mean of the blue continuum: 324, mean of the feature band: 310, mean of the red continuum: 302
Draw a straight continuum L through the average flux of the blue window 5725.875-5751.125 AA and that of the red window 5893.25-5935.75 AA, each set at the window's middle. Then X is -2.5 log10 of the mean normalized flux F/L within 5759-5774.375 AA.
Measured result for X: -0.03 mag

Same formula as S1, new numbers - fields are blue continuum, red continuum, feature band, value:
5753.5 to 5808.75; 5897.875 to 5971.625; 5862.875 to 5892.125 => 0.02 mag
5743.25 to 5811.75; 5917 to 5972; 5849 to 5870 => 0.03 mag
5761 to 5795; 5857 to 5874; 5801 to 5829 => 0.03 mag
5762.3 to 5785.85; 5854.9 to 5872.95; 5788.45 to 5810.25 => -0.03 mag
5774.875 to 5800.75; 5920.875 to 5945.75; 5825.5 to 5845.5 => 0.01 mag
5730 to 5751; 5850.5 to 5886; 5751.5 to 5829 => -0.02 mag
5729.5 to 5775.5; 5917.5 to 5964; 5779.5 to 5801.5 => -0.02 mag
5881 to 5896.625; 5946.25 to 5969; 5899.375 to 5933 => -0.05 mag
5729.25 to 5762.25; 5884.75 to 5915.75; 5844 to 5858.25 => 0.01 mag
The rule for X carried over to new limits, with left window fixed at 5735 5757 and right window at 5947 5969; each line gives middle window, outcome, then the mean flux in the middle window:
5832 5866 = -0.01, 308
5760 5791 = -0.03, 324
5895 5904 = 0.01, 296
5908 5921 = -0.01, 302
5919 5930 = -0.08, 318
